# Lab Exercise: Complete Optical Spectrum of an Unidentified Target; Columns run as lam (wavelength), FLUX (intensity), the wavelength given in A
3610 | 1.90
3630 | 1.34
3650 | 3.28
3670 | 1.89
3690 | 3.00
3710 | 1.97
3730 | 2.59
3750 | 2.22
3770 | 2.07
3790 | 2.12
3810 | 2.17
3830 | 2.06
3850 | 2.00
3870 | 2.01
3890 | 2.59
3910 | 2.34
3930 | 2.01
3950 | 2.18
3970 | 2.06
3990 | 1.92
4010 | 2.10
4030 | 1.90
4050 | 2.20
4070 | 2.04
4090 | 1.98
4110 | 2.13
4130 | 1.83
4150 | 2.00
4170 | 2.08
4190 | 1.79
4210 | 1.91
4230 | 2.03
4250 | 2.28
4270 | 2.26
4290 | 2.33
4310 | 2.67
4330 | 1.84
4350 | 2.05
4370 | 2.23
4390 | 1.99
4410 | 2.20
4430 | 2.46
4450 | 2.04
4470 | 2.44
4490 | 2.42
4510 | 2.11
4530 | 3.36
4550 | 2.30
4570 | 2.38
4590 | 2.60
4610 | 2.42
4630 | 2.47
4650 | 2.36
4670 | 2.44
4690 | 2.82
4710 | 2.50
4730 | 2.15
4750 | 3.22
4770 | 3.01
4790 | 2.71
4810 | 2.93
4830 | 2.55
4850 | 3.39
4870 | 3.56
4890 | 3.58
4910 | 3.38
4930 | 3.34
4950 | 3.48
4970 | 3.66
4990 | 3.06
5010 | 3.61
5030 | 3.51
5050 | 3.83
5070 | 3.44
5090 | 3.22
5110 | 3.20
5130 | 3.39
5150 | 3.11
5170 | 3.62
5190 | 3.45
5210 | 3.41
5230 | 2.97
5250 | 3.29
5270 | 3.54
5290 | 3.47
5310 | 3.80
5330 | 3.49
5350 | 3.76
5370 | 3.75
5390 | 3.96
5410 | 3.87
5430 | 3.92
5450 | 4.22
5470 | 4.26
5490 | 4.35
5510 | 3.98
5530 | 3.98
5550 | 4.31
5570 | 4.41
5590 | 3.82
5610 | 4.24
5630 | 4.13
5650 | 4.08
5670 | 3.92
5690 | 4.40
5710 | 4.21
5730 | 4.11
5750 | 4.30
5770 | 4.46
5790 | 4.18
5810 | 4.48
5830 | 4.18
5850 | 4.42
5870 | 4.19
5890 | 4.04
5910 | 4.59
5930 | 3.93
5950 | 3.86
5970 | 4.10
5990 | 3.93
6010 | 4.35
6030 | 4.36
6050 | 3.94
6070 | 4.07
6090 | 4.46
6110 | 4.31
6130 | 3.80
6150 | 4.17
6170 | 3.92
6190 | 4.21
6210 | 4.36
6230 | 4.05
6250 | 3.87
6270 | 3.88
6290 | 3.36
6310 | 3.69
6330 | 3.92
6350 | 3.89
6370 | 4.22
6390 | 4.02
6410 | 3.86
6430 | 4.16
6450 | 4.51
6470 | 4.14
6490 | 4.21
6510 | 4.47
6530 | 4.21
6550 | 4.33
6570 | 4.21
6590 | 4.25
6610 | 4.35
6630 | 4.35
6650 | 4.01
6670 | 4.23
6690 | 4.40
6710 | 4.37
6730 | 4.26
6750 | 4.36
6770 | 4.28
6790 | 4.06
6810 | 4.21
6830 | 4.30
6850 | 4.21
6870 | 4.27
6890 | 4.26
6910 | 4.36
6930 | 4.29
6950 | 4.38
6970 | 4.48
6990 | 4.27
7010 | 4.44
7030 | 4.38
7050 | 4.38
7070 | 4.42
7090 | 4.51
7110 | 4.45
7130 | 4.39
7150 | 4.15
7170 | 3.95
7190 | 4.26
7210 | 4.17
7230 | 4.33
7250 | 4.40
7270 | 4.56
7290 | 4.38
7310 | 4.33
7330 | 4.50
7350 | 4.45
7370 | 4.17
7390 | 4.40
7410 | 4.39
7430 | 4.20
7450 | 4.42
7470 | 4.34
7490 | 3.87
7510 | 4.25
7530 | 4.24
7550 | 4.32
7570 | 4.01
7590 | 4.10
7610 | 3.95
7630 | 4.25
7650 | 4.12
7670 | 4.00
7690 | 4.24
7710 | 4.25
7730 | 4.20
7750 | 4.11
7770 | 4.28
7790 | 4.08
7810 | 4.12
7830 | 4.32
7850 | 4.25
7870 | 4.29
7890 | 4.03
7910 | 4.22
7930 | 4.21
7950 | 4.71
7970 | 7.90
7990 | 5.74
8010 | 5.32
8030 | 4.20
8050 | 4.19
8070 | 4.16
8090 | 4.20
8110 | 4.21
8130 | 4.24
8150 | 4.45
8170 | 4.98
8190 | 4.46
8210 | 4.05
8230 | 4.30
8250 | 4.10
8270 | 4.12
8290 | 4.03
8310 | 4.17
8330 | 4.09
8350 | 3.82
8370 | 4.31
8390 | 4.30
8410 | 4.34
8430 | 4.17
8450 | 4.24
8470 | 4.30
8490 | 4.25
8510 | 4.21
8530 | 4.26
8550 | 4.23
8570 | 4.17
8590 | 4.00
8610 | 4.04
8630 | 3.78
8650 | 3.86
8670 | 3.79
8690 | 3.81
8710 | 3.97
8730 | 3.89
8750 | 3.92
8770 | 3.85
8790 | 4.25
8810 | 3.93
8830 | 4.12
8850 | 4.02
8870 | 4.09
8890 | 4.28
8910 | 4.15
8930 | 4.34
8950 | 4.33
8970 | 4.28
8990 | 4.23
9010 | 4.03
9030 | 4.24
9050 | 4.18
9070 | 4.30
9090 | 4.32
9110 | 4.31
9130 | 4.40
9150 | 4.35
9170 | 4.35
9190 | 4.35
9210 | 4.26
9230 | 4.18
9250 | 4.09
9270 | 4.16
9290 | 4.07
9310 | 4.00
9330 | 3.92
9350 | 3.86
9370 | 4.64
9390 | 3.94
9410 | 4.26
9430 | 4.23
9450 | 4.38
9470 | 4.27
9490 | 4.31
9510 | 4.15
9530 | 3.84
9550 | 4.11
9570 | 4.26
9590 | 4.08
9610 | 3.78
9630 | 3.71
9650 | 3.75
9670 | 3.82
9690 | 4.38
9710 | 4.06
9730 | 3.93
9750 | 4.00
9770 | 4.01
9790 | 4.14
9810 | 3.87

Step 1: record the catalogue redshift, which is 0.21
